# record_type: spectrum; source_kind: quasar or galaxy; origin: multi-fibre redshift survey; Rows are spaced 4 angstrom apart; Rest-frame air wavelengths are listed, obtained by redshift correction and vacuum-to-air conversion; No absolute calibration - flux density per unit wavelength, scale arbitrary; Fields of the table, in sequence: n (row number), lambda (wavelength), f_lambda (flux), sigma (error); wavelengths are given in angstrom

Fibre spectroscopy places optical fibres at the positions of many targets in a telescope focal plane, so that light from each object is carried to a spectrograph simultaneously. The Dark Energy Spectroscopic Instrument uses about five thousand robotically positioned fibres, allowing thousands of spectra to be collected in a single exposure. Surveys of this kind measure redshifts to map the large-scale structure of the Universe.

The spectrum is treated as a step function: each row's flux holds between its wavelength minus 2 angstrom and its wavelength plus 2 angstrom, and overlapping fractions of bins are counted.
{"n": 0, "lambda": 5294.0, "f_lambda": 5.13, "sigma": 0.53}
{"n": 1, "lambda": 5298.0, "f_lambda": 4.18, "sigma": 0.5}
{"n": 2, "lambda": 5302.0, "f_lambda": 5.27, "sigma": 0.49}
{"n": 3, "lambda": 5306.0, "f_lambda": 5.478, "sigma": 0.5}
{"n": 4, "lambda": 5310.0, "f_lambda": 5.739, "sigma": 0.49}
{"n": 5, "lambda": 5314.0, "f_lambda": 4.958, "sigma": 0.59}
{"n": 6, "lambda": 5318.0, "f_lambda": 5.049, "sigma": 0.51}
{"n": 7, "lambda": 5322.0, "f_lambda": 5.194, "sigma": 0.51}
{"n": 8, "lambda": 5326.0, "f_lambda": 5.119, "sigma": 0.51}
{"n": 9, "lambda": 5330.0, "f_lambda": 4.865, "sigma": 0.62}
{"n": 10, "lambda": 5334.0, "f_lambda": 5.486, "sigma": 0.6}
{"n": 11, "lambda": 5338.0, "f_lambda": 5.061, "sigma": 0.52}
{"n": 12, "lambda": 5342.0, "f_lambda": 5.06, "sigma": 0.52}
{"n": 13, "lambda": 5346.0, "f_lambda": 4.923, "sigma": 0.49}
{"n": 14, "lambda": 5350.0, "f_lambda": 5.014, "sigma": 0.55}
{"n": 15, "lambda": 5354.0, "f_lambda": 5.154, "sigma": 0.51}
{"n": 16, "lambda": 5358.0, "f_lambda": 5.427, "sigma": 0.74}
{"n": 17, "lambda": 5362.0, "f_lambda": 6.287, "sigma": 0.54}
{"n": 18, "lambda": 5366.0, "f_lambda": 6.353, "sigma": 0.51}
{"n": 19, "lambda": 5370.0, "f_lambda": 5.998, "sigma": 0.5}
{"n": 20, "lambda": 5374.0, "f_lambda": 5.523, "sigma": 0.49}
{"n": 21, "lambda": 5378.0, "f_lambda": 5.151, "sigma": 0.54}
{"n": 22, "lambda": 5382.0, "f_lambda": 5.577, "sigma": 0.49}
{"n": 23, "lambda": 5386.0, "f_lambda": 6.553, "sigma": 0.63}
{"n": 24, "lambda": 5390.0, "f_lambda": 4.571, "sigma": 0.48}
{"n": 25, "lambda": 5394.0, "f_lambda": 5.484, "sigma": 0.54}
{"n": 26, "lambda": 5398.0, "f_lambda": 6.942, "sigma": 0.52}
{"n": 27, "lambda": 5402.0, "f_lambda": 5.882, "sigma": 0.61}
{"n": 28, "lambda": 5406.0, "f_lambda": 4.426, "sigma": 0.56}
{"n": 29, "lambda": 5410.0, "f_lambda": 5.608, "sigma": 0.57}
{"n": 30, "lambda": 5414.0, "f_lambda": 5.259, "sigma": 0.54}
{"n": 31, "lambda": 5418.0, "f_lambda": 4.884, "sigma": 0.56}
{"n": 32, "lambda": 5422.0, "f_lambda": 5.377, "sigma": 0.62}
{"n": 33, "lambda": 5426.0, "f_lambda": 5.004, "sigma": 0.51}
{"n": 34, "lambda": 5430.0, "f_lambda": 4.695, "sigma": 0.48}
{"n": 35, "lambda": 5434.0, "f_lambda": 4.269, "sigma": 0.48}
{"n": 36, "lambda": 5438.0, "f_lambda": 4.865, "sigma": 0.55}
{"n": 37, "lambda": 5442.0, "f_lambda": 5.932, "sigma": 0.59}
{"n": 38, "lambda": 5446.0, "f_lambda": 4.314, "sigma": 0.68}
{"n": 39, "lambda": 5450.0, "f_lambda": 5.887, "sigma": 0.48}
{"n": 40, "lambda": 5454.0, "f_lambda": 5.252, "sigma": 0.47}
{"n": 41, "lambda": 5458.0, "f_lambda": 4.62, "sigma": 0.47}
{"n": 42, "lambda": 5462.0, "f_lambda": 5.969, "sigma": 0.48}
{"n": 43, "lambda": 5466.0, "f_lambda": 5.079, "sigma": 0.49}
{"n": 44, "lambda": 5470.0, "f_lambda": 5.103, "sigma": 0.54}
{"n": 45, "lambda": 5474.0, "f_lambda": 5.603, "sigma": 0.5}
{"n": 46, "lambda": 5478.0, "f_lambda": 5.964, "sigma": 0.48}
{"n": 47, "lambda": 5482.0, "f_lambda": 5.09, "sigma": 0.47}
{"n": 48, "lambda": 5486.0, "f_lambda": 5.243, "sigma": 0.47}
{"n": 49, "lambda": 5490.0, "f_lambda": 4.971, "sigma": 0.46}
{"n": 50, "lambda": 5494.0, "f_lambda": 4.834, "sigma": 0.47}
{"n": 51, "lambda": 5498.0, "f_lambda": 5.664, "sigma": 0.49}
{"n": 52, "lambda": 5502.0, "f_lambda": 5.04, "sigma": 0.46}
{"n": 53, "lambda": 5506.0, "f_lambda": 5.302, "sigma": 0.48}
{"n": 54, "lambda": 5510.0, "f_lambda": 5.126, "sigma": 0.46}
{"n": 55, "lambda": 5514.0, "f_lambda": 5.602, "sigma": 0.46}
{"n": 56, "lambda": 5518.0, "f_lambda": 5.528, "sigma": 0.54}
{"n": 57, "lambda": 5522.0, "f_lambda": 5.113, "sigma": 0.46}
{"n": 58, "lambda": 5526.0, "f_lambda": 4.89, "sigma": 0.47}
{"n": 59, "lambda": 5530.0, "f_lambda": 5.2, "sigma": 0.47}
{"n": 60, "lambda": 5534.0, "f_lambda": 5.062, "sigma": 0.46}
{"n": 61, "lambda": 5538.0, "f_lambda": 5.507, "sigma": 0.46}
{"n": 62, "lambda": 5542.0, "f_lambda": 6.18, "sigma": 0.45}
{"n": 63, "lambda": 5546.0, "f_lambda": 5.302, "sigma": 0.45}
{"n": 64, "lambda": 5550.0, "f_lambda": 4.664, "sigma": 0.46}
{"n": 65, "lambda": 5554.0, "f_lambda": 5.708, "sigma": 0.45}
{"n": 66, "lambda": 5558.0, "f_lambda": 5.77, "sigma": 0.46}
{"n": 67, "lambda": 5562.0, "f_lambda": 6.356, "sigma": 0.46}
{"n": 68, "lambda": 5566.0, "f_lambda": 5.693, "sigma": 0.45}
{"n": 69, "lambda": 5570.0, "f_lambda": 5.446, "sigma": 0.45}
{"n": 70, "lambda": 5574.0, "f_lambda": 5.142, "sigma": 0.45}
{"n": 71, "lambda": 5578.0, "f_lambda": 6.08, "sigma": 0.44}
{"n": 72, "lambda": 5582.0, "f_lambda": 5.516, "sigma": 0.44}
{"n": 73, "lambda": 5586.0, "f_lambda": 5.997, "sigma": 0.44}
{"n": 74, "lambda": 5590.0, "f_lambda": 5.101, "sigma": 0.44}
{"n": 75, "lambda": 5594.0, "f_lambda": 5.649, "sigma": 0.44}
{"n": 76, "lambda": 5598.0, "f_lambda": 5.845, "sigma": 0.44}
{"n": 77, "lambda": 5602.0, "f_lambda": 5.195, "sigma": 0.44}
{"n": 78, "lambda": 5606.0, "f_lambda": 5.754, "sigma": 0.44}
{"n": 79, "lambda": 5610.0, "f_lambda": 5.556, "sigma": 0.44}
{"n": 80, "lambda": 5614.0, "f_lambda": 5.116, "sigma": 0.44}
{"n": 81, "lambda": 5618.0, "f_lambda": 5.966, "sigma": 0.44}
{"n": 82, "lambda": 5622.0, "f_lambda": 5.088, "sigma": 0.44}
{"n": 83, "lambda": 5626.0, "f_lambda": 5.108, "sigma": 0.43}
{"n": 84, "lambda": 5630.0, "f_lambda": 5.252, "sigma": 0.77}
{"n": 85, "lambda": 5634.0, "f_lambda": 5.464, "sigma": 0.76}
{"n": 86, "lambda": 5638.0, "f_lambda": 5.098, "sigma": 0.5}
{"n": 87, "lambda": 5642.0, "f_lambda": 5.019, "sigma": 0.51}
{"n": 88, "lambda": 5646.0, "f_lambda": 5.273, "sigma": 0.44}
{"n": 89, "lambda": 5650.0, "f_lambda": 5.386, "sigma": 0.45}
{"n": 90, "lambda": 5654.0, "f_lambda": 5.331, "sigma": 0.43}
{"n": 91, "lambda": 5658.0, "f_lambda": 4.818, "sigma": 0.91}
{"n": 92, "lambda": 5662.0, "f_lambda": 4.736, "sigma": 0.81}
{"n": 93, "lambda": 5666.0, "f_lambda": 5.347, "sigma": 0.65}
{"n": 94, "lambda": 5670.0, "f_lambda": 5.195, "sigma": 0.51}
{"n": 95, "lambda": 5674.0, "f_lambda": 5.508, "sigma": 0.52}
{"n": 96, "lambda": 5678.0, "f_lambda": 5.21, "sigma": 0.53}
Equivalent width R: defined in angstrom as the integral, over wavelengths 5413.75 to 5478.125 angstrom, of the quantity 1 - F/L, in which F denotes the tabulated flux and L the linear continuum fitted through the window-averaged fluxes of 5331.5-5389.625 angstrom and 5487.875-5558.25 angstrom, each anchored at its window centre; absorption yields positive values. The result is 2.8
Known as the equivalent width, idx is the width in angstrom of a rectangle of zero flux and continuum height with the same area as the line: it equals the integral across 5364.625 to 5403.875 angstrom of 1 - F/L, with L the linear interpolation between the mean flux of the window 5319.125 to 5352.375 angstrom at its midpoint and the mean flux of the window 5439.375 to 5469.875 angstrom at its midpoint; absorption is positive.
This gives -4.8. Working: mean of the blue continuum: 5.09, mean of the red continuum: 5.27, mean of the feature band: 5.79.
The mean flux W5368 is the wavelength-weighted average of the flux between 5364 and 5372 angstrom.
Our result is 6.18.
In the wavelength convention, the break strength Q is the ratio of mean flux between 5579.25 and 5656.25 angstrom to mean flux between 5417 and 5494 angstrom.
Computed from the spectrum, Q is 1.05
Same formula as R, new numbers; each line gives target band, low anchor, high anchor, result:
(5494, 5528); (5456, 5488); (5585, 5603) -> 0.9 angstrom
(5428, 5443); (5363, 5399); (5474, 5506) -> 1.8 angstrom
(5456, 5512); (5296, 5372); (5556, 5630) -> 2.0 angstrom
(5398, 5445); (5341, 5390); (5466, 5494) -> 2.2 angstrom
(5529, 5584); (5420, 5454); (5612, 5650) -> -3.8 angstrom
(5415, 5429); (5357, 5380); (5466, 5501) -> 1.2 angstrom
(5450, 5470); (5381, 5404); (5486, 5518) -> 0.7 angstrom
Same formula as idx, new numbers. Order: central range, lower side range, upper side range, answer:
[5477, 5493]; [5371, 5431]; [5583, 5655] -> 0.49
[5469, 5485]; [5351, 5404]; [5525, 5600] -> 0.53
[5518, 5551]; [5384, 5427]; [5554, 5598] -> 2.09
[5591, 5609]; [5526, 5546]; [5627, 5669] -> -1.05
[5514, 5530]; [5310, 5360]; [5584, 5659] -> 0.18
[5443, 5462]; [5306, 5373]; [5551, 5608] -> 1.13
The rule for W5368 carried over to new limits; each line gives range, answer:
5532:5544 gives 5.58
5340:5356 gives 5.04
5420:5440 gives 4.84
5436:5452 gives 5.25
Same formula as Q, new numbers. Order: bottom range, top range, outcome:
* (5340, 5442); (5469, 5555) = 0.99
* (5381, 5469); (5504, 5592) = 1.03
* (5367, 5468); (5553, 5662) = 1.02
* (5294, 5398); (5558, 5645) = 1.03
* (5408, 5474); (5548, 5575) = 1.08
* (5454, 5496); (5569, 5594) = 1.06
